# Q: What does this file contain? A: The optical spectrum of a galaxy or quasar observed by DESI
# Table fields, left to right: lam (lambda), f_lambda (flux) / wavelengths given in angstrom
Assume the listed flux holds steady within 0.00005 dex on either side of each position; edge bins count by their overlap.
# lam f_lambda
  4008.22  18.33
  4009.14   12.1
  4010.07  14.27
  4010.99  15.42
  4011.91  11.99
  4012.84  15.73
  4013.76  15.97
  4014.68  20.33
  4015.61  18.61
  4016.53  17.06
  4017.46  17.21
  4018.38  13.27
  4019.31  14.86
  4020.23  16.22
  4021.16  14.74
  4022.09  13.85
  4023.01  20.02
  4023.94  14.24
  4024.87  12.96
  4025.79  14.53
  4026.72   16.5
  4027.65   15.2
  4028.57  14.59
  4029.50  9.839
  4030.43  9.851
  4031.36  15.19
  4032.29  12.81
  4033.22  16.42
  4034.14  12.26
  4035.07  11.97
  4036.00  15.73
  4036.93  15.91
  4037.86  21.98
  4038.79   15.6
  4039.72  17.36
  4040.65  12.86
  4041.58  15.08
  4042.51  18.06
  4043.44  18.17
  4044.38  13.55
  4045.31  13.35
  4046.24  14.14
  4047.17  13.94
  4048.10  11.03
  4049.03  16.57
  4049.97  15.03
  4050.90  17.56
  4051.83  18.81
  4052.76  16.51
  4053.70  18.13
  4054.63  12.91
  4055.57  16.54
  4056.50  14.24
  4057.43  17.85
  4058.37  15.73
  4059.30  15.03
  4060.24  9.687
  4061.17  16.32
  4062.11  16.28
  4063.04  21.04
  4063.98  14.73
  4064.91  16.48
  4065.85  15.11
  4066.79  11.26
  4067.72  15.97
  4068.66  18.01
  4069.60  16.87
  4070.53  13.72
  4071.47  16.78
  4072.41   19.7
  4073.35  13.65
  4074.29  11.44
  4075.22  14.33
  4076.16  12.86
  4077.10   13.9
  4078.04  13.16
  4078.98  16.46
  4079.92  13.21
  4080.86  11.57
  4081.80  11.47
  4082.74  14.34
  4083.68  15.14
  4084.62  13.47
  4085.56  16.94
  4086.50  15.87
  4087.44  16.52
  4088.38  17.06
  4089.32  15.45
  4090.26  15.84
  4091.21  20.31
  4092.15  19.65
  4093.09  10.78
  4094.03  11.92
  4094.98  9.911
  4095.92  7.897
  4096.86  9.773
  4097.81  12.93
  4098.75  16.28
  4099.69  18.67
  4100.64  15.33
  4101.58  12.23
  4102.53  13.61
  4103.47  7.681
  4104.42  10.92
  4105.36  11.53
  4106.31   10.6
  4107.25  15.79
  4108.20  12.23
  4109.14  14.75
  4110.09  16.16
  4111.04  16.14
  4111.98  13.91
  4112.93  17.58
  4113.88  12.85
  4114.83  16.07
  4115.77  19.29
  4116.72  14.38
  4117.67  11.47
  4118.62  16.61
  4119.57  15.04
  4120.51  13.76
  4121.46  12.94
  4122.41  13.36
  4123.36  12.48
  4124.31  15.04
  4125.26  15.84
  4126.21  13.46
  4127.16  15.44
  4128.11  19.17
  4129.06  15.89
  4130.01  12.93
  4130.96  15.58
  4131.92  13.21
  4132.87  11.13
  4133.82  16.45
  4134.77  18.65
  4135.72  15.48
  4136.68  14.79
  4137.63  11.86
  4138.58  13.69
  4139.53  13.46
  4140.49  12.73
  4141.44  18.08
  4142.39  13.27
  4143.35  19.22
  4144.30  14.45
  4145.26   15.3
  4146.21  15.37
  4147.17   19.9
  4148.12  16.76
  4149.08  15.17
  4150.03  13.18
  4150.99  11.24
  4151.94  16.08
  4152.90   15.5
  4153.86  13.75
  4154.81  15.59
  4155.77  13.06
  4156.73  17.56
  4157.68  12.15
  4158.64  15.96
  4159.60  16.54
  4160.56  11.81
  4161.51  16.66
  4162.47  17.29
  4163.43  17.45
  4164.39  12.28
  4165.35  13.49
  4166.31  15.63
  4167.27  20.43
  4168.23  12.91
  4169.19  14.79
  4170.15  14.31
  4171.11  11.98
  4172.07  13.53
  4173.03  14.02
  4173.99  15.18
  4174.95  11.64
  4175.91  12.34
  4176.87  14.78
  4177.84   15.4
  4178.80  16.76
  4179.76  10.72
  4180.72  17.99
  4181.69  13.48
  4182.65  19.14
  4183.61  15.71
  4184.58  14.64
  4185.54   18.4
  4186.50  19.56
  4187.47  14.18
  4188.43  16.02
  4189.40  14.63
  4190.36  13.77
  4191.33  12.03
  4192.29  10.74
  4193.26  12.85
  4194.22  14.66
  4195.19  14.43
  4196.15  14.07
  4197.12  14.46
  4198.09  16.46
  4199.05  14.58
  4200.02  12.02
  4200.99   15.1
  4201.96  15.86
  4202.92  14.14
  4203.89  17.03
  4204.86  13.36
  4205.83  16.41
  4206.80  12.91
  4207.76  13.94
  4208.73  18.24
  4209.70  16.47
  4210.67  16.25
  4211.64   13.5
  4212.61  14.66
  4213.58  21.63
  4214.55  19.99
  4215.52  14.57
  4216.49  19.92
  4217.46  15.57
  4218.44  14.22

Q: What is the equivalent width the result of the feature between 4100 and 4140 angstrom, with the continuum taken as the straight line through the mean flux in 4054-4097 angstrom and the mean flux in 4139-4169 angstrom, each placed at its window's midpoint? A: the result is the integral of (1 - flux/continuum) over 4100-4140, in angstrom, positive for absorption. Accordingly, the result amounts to 2.0 angstrom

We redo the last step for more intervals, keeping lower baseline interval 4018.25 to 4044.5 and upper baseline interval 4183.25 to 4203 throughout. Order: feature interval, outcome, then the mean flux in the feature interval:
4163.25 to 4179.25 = 0.28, 14.5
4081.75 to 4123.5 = 1.86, 14.2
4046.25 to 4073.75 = -1.38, 15.7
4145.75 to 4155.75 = -0.26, 15.1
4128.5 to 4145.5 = -0.01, 14.8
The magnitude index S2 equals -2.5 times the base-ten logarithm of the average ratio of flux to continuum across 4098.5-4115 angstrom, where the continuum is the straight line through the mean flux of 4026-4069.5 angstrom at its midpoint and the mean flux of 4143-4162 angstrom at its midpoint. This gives 0.10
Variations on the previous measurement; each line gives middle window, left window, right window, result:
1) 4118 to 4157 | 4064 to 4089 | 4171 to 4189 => 0.00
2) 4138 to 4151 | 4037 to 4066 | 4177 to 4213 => 0.00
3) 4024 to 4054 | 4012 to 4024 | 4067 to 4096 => 0.05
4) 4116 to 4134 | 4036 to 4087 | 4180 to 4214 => 0.06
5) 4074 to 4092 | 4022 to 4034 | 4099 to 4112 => -0.08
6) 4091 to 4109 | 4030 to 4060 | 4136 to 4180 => 0.16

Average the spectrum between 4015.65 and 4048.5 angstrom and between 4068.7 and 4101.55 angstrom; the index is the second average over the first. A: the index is 1.0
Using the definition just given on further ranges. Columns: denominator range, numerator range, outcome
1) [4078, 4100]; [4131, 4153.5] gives 1.04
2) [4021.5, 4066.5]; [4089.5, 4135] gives 0.93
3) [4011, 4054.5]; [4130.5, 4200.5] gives 0.97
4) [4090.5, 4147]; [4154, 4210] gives 1.03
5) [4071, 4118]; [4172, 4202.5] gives 1.03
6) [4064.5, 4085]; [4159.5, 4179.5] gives 1.01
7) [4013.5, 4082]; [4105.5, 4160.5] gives 0.98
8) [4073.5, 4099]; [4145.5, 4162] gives 1.08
